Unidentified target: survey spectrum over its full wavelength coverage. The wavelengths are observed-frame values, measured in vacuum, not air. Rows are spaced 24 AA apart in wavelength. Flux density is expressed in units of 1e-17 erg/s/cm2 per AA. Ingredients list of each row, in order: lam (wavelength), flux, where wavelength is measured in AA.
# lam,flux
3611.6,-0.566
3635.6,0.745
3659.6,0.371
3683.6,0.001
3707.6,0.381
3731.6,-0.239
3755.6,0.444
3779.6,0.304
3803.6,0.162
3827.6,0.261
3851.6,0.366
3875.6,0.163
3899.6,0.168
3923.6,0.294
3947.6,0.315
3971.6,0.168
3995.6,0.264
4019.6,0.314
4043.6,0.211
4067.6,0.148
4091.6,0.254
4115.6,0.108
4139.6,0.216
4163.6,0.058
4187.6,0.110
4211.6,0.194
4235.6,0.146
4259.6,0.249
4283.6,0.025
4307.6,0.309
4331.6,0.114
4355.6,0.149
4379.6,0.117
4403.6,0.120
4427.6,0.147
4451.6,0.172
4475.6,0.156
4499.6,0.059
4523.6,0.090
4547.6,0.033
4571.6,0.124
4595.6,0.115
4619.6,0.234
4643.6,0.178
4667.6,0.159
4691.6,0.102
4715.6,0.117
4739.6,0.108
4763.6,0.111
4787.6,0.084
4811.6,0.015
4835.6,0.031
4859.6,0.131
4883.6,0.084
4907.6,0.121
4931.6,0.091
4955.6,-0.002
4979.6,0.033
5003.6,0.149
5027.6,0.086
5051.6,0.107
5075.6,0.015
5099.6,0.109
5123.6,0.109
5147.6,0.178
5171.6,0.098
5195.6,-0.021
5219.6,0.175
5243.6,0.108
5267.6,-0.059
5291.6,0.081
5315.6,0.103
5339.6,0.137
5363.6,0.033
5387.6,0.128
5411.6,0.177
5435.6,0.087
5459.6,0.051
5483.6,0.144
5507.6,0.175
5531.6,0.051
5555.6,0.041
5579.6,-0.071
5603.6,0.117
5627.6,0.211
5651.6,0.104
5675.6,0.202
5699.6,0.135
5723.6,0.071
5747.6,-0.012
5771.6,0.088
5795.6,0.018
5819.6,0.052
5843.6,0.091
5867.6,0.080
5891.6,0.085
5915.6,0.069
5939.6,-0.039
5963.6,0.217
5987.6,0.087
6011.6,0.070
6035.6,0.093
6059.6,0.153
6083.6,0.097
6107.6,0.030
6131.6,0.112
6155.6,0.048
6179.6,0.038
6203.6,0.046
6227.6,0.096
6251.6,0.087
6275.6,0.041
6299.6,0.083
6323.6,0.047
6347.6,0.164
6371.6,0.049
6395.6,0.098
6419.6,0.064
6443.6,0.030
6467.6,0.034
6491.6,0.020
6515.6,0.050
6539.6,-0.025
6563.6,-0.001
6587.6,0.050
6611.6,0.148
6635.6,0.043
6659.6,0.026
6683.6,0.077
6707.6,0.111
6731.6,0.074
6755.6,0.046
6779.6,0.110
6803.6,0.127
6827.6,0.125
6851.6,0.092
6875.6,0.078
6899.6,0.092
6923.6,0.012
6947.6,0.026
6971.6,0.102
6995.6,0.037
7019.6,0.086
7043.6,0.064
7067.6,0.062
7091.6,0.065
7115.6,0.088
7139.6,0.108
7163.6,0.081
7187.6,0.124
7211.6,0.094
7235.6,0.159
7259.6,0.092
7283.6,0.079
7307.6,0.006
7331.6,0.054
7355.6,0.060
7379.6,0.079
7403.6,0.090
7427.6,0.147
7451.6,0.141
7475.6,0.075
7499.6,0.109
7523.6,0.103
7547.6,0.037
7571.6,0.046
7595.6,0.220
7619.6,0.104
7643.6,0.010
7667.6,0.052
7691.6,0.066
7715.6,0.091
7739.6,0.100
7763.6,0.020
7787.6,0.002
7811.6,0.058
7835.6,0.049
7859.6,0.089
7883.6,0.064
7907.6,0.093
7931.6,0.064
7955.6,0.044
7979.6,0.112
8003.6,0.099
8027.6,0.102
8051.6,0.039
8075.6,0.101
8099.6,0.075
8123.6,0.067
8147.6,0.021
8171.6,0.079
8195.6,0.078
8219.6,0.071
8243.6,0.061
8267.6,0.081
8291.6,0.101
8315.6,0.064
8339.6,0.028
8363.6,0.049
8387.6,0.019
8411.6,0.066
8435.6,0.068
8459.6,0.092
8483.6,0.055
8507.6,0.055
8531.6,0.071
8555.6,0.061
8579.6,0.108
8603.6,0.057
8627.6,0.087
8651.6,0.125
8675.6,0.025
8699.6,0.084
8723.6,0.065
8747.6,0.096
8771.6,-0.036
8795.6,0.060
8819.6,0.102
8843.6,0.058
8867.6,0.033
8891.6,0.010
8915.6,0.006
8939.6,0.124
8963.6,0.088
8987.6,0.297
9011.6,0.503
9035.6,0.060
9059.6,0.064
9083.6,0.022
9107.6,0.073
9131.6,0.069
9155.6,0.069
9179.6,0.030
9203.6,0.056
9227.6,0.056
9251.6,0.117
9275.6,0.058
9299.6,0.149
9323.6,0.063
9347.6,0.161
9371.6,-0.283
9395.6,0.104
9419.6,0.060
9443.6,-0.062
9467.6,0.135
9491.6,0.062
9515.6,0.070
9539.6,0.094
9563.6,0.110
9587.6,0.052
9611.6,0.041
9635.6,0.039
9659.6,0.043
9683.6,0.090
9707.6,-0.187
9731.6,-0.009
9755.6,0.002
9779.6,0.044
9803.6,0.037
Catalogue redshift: 1.41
